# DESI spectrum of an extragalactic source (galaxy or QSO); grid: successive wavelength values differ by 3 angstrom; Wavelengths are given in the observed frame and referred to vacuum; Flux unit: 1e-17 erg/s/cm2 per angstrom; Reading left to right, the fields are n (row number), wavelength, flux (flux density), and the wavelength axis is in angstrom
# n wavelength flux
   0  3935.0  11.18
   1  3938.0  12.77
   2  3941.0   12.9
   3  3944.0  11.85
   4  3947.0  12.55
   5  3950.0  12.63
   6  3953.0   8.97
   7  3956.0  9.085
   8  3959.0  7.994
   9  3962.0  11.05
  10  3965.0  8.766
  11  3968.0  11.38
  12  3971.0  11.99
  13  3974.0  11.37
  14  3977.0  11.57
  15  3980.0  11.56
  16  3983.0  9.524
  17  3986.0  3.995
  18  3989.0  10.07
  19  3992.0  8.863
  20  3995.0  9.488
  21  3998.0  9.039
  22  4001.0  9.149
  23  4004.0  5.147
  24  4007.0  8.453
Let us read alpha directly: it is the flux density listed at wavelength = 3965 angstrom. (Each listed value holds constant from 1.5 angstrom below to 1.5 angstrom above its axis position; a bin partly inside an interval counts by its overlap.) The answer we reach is 8.766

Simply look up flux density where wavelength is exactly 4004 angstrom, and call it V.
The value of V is 5.147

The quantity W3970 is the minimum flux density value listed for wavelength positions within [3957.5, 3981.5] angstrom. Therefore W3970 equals 7.994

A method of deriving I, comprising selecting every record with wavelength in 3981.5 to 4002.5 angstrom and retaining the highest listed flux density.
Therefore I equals 10.07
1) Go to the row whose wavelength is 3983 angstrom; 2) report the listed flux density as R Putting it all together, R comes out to 9.524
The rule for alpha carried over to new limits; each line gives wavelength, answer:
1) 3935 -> 11.18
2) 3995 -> 9.488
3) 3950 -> 12.63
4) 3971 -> 11.99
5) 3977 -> 11.57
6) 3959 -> 7.994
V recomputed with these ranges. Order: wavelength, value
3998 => 9.039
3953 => 8.97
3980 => 11.56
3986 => 3.995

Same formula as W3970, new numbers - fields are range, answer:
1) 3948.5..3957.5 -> 8.97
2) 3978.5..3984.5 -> 9.524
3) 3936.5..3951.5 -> 11.85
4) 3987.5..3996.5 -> 8.863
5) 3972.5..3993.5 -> 3.995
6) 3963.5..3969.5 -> 8.766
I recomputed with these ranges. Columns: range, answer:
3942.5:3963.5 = 12.63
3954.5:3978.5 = 11.99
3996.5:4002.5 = 9.149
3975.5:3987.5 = 11.57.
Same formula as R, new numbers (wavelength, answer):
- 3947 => 12.55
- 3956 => 9.085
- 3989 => 10.07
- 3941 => 12.9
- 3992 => 8.863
